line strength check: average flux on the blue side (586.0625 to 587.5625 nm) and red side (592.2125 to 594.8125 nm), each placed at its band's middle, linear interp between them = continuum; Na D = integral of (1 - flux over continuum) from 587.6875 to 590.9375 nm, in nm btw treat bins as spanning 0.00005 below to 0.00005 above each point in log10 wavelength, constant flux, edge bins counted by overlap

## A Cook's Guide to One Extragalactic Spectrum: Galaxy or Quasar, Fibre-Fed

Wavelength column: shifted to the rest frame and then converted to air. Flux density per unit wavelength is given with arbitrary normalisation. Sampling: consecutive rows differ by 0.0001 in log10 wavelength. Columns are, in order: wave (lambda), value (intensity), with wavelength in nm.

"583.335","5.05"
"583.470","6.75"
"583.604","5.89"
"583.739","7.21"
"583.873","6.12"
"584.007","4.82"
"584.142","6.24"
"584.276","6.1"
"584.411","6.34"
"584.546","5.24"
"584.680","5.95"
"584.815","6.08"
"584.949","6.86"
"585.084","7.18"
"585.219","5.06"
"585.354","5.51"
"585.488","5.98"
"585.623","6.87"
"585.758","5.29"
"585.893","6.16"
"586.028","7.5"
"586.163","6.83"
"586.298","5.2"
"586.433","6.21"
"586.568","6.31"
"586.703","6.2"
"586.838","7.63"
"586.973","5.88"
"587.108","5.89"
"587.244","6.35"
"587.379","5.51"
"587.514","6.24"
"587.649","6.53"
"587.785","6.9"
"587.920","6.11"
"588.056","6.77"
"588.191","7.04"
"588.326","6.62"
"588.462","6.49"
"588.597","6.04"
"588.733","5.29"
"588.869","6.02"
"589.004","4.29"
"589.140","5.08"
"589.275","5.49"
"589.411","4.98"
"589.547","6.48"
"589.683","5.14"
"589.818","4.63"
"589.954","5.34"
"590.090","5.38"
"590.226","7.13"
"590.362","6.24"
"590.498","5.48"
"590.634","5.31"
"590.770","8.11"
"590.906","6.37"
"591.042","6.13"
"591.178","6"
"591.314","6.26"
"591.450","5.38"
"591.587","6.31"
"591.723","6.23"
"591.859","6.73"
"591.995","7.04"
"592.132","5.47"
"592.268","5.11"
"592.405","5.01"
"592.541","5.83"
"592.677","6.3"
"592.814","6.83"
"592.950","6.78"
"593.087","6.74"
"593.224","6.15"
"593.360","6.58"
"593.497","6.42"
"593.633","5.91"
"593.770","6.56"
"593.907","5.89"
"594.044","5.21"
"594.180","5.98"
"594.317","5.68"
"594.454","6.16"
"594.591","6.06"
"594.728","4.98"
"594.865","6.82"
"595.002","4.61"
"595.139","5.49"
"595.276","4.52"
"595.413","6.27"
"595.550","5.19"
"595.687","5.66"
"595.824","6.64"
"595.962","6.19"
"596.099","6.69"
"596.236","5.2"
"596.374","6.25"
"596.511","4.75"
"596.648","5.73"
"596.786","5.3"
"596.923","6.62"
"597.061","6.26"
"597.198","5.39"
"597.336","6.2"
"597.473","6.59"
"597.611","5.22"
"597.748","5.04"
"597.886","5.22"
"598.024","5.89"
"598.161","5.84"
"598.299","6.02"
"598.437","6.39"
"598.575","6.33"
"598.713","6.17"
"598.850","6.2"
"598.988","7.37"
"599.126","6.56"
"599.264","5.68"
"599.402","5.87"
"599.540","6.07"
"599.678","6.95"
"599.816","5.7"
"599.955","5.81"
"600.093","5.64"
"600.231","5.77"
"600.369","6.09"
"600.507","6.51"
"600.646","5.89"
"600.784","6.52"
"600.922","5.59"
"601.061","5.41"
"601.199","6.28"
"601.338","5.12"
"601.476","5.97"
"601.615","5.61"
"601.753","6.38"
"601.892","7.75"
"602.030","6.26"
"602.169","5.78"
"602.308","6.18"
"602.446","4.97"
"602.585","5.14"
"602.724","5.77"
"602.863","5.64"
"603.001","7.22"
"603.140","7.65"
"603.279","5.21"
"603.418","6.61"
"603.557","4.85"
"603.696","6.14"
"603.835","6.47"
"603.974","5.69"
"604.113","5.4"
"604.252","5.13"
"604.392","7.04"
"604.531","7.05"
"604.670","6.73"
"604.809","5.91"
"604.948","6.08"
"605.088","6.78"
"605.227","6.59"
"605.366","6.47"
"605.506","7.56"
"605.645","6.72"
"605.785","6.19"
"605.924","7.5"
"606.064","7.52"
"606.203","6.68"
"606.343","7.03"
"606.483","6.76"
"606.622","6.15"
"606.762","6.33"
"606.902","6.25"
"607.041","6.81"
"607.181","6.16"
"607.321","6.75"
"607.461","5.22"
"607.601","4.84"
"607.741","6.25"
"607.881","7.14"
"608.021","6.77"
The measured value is 0.11 nm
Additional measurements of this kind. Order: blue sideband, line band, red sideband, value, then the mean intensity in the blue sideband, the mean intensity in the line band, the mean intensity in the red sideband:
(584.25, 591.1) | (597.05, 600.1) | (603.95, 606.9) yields 0.16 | 6.07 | 6.02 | 6.54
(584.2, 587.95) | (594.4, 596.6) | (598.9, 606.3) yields 0.18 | 6.21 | 5.71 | 6.22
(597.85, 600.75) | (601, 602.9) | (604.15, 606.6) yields 0.14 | 6.11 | 5.88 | 6.66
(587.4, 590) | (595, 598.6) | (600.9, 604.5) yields 0.10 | 5.87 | 5.77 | 5.99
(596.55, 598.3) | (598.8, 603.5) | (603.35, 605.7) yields -0.03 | 5.77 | 6.09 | 6.31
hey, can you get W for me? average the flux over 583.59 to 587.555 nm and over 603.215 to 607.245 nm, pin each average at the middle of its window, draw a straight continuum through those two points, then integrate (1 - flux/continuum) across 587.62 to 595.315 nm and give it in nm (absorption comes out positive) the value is 0.32 nm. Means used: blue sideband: 6.16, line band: 5.97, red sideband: 6.41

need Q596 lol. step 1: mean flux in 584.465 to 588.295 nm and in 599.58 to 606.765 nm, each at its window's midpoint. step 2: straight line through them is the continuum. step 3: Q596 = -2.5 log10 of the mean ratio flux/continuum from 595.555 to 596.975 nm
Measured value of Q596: 0.07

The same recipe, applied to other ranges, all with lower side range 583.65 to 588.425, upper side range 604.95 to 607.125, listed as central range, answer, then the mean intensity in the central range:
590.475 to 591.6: 0.04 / 6.17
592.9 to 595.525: 0.09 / 5.92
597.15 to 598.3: 0.15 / 5.7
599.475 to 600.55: 0.09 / 6.06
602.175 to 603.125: 0.13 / 5.92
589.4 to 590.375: 0.12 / 5.67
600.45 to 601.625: 0.13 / 5.88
